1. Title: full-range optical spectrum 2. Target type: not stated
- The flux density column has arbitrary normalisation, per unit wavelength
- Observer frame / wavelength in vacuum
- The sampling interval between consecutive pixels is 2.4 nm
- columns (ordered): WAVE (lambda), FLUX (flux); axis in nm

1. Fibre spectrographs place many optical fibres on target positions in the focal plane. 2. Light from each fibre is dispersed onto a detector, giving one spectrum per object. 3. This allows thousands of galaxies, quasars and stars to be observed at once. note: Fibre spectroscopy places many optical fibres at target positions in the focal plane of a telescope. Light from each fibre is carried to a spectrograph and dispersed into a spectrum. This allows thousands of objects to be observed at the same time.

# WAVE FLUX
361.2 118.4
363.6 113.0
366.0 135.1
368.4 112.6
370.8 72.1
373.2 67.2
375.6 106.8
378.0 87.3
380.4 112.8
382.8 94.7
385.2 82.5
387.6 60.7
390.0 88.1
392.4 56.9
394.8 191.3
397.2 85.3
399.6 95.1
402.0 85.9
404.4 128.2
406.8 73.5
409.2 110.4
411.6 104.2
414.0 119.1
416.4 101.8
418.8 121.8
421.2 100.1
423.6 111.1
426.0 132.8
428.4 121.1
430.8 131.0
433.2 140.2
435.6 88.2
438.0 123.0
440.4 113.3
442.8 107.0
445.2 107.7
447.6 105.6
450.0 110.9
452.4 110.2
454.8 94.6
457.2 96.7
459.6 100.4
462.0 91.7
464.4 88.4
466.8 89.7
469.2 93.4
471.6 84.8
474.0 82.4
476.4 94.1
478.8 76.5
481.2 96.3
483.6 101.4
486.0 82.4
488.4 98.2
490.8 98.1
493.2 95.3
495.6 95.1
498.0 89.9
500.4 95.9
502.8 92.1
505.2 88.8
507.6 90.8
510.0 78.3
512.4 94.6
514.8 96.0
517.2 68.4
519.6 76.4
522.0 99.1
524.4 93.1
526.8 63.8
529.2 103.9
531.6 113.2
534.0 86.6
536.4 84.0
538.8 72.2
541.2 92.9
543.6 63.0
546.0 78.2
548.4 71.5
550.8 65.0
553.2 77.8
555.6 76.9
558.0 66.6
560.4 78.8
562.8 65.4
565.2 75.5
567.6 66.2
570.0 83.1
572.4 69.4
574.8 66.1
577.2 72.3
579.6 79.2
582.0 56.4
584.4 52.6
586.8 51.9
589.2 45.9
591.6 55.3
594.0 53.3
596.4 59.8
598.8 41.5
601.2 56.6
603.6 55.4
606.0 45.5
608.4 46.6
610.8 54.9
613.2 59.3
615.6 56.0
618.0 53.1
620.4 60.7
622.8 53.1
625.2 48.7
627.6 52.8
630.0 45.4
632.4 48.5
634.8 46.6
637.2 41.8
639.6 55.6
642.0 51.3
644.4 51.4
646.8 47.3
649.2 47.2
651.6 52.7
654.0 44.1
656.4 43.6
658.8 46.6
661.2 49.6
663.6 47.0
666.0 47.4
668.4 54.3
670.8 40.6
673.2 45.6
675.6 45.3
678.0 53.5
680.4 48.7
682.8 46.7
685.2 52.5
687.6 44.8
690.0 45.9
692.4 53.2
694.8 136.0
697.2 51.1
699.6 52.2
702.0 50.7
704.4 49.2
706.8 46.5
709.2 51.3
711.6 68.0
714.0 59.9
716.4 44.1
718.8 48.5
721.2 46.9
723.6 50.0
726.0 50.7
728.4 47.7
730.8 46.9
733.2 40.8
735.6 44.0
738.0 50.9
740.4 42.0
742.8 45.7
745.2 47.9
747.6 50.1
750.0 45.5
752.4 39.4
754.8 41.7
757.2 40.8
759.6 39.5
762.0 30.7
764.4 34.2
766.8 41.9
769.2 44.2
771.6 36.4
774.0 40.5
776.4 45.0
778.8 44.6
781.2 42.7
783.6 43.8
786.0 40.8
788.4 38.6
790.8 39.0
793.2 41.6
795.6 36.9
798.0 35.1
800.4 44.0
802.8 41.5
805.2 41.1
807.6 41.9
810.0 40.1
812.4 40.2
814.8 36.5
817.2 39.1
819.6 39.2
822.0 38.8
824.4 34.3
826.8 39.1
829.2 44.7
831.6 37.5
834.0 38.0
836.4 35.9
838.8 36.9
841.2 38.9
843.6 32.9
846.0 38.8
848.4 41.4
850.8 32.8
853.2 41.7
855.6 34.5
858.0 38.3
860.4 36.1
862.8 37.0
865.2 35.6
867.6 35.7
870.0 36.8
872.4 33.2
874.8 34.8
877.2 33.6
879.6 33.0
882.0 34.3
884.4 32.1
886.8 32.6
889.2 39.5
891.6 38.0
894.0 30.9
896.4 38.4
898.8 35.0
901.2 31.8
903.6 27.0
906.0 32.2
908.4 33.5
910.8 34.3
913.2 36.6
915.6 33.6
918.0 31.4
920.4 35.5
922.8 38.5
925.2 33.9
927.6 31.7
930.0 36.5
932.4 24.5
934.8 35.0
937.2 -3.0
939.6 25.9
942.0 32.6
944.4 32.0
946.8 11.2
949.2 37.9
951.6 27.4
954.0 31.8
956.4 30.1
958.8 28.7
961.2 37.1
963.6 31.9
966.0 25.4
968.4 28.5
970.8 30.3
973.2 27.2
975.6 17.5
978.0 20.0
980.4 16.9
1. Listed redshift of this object 0.06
